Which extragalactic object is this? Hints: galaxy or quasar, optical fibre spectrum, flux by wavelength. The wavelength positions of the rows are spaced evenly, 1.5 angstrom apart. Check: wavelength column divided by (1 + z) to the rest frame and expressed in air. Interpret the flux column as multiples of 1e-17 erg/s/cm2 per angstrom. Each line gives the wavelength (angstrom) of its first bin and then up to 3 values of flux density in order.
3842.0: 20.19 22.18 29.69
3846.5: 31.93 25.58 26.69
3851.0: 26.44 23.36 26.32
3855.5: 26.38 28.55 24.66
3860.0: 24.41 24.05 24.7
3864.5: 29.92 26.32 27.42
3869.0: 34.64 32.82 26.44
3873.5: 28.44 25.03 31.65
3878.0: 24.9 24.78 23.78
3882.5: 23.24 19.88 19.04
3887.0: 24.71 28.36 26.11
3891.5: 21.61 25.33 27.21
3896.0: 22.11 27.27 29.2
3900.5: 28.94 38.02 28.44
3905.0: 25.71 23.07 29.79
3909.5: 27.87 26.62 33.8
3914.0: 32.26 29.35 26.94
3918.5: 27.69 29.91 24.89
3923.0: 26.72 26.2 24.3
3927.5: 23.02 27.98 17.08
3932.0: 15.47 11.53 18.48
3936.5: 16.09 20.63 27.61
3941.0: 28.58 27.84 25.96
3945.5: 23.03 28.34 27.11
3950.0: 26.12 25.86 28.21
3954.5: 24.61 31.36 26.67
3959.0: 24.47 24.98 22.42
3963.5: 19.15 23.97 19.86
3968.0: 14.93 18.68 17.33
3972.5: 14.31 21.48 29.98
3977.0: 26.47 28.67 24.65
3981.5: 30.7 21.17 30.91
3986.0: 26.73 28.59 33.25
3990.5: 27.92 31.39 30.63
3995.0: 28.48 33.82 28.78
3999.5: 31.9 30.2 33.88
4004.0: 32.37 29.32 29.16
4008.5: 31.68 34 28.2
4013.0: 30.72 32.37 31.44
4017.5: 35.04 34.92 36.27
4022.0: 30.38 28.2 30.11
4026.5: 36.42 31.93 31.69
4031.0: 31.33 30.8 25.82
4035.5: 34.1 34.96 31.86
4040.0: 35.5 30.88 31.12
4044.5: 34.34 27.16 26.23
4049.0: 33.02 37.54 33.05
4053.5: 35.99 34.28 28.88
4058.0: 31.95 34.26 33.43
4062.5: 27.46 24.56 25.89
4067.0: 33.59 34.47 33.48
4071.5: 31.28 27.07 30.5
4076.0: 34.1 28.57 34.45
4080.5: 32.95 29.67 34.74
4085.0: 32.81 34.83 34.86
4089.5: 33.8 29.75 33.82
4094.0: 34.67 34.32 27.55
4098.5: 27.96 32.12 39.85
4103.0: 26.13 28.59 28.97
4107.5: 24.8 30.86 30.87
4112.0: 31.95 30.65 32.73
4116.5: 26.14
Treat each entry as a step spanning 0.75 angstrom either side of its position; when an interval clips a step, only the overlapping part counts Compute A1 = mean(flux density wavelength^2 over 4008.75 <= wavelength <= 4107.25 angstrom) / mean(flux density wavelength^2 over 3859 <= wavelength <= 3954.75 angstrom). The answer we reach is 1.33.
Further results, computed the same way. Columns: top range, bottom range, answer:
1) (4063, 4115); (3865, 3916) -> 1.27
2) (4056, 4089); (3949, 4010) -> 1.24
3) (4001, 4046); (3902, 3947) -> 1.33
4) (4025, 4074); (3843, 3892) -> 1.32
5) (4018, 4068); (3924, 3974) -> 1.46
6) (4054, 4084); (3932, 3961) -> 1.36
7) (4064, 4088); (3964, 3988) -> 1.42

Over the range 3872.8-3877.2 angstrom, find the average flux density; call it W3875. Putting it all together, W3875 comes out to 28.3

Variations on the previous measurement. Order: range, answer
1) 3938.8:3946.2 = 26.6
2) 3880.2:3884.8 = 22.3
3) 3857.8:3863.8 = 24.5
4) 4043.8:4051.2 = 31.6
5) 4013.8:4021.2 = 34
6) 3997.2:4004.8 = 31.4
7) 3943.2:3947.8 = 25.8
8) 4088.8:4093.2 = 32.4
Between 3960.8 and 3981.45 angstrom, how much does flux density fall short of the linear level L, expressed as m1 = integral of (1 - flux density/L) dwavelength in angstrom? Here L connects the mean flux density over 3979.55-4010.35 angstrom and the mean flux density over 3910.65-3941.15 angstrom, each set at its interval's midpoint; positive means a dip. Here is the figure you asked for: 4.4 angstrom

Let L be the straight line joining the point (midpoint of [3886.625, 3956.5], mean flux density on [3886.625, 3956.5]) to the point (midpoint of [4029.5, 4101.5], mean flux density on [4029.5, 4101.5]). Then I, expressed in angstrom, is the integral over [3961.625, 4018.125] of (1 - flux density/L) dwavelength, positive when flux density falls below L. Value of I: 2.6 angstrom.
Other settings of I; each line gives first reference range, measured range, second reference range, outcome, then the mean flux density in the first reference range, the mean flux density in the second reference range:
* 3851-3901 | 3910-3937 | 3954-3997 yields 1.4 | 26.1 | 25.4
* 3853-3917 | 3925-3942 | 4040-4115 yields 4.2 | 27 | 31.6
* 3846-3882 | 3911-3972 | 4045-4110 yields 9.3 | 27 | 31.5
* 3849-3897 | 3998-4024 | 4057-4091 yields -1.6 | 25.9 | 31.7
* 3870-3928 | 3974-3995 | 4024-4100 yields 0.8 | 26.8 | 31.9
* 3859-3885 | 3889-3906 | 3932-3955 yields -1.1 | 26.5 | 23.7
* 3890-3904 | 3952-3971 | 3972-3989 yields 2.5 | 27.5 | 26.3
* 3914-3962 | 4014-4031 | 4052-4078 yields -2.0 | 24.8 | 31.2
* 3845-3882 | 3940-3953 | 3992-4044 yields 1.3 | 27.1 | 31.7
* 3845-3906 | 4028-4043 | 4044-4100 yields -0.5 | 26.6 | 31.8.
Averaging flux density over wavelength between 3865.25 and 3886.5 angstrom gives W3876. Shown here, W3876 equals 26.3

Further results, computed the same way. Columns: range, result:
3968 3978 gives 21.1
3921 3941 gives 21.8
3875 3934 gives 25.8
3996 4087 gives 31.8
